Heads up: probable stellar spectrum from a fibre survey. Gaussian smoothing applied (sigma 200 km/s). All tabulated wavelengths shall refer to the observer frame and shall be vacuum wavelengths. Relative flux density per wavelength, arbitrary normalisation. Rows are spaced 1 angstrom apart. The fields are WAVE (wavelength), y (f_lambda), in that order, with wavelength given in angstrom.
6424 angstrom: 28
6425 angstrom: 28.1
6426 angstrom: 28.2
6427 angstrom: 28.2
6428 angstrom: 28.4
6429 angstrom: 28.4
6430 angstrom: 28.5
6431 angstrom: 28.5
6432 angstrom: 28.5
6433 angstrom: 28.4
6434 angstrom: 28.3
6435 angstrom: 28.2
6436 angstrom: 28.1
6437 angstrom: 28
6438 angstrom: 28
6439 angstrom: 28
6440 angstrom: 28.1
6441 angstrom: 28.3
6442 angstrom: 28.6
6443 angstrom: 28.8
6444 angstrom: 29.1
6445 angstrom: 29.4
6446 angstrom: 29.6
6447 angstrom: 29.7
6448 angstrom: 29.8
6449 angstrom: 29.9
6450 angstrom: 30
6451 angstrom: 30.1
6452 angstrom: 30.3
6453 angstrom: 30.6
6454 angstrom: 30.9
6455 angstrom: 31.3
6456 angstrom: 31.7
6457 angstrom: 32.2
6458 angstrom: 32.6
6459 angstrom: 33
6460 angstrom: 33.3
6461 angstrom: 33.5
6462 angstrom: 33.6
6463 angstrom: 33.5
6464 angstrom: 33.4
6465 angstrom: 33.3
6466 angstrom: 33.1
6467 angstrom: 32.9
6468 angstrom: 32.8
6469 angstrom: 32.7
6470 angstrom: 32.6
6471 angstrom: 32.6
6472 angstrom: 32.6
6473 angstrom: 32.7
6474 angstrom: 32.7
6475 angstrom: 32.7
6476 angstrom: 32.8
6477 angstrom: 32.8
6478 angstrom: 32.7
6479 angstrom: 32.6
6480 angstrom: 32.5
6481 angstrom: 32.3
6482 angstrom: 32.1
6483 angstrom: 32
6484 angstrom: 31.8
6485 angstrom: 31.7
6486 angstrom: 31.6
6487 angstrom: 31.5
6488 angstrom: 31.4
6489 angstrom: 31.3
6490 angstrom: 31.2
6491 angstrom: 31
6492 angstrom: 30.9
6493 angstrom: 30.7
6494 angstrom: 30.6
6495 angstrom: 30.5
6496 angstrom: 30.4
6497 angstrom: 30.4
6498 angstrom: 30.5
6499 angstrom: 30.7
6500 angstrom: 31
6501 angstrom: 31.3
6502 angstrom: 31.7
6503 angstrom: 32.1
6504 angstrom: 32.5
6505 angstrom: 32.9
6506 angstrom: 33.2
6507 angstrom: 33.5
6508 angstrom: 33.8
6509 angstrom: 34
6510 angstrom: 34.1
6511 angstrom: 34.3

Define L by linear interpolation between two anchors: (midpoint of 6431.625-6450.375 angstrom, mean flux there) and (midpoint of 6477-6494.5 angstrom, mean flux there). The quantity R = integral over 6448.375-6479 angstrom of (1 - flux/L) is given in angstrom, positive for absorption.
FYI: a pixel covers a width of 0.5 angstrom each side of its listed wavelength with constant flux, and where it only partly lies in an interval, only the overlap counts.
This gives -2.07 angstrom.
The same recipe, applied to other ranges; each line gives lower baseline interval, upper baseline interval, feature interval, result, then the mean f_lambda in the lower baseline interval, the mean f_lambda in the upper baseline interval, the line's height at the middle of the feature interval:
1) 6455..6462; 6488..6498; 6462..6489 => -0.65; 32.7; 30.8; 31.8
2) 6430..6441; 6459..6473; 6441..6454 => 0.20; 28.2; 33.1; 30.1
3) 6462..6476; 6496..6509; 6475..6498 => 0.60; 32.9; 32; 32.4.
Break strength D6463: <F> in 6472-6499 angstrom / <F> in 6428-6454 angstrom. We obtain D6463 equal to 1.09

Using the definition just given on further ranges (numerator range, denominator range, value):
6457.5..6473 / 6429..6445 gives 1.16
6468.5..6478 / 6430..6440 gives 1.16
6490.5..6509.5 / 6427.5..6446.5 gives 1.11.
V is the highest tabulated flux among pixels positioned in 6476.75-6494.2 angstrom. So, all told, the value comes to 32.8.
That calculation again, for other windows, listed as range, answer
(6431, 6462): 33.6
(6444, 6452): 30.3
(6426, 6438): 28.5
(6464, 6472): 33.4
